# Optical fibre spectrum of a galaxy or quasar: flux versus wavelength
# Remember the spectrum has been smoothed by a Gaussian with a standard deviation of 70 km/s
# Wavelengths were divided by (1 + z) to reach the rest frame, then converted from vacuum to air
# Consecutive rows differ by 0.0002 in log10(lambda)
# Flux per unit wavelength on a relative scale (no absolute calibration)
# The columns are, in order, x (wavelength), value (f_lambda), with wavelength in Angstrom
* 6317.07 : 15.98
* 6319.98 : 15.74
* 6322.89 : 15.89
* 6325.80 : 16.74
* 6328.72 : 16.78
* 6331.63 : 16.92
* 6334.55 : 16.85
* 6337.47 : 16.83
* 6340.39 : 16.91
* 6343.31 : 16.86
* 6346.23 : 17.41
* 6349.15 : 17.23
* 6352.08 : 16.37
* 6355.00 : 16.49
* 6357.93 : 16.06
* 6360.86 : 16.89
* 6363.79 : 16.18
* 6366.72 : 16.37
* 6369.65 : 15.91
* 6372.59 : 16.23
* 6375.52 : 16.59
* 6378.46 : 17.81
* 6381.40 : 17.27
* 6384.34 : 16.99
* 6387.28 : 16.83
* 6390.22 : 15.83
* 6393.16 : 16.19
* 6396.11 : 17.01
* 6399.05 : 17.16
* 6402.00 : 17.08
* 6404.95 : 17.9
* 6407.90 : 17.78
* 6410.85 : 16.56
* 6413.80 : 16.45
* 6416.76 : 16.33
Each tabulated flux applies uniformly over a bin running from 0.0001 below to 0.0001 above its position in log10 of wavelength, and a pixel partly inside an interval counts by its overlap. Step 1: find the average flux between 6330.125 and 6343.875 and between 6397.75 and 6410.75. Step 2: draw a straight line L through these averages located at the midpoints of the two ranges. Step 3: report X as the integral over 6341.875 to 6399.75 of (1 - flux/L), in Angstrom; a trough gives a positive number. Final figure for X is 1.5 Angstrom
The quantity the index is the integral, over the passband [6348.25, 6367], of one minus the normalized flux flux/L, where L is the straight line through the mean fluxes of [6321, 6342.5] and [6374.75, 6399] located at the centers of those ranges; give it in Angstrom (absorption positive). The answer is 0.3 Angstrom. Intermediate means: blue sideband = 16.7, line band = 16.5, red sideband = 16.8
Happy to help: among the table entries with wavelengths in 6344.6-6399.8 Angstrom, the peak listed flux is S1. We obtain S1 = 17.81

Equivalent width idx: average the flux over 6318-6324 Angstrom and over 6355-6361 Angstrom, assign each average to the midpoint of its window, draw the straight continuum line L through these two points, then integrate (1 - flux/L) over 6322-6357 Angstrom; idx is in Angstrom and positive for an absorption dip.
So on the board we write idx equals -1.5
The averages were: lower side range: 15.8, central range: 16.8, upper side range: 16.4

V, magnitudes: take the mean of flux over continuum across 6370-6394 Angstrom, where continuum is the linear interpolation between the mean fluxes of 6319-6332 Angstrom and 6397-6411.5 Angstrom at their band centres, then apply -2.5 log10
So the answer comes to 0.02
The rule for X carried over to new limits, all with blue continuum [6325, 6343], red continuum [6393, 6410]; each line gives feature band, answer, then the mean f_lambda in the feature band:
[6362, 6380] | 0.6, 16.5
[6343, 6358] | 0.1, 16.8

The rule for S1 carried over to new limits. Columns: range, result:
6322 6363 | 17.41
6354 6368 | 16.89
